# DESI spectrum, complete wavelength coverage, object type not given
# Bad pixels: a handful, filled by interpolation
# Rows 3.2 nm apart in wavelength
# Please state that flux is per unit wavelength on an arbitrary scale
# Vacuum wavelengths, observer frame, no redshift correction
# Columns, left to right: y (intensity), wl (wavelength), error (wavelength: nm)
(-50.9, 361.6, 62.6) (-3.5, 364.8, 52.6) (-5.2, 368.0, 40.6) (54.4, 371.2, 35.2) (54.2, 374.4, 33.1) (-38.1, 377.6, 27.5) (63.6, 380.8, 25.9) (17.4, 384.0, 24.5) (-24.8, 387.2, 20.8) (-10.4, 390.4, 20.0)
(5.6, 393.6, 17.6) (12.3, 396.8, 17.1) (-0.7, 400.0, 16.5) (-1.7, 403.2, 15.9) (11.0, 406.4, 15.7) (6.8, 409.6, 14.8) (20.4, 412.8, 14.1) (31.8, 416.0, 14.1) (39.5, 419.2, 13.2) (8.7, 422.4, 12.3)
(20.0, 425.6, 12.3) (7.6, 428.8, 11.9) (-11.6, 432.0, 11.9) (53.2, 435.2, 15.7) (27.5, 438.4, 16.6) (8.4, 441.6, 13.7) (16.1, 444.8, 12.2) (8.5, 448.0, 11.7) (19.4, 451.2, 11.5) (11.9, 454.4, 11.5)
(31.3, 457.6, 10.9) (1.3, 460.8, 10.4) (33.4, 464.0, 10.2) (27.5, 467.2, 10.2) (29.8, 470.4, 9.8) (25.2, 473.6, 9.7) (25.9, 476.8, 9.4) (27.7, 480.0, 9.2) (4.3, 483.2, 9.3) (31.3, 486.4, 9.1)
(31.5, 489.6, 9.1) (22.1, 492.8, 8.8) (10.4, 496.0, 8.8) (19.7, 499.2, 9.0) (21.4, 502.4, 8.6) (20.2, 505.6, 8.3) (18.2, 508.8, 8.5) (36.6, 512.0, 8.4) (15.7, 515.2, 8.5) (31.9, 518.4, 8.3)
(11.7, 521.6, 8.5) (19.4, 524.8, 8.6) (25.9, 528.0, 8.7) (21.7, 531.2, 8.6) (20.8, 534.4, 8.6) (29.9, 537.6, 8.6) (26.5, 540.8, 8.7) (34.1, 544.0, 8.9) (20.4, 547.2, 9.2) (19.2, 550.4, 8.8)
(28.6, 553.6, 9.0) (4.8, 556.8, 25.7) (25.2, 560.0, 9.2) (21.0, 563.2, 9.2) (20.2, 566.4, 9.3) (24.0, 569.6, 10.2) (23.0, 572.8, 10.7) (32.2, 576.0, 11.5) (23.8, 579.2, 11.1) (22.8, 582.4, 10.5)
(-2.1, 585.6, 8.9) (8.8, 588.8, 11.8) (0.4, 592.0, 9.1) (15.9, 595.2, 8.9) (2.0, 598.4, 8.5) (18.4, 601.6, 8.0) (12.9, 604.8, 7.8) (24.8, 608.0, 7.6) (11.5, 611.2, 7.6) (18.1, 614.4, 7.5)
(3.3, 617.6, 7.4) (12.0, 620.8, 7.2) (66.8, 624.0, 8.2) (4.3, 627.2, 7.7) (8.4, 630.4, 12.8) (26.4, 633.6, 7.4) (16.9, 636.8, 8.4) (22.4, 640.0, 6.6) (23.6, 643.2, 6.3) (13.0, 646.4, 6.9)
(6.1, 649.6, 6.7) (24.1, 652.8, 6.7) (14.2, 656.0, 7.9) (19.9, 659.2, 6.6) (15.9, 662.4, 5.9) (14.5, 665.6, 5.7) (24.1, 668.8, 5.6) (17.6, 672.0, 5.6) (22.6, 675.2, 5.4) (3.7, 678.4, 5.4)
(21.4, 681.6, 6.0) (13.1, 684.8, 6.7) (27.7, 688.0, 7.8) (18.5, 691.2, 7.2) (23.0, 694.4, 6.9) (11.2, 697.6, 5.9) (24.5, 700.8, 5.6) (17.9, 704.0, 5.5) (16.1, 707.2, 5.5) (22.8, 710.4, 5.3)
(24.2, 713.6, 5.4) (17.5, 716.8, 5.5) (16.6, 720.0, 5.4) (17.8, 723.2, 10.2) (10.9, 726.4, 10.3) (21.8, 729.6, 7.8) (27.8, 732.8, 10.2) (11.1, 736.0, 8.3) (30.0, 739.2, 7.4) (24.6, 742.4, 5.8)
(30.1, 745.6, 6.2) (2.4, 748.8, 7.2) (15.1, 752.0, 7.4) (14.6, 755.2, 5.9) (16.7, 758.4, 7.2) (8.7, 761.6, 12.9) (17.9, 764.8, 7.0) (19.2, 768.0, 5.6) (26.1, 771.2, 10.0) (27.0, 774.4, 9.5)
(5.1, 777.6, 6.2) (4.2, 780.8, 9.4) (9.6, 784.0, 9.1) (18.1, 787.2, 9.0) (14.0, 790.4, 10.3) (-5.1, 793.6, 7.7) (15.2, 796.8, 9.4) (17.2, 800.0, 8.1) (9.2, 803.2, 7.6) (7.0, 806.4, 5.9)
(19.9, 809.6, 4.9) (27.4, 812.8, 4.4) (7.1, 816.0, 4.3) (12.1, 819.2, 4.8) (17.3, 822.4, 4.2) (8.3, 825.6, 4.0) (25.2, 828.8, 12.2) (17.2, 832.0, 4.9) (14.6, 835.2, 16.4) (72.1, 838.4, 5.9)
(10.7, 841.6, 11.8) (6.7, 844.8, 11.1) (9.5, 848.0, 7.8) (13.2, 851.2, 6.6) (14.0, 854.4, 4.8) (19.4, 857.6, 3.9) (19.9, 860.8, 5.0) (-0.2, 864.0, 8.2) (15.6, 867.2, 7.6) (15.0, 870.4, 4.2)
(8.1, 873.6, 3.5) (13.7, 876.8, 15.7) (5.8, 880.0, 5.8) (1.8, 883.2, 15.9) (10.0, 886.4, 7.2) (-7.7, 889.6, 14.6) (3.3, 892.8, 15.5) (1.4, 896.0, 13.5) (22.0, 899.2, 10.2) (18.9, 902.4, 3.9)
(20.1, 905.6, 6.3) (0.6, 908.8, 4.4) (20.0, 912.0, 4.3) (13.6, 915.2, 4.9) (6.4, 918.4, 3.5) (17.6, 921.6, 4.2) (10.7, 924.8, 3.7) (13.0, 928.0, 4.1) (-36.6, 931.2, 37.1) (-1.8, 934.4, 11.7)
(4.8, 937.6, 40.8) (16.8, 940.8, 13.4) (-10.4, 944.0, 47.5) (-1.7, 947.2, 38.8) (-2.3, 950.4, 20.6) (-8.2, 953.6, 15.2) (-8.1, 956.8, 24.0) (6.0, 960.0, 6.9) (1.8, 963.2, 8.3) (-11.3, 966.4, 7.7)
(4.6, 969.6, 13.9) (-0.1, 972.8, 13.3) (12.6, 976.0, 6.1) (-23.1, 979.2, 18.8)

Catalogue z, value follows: 0.671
